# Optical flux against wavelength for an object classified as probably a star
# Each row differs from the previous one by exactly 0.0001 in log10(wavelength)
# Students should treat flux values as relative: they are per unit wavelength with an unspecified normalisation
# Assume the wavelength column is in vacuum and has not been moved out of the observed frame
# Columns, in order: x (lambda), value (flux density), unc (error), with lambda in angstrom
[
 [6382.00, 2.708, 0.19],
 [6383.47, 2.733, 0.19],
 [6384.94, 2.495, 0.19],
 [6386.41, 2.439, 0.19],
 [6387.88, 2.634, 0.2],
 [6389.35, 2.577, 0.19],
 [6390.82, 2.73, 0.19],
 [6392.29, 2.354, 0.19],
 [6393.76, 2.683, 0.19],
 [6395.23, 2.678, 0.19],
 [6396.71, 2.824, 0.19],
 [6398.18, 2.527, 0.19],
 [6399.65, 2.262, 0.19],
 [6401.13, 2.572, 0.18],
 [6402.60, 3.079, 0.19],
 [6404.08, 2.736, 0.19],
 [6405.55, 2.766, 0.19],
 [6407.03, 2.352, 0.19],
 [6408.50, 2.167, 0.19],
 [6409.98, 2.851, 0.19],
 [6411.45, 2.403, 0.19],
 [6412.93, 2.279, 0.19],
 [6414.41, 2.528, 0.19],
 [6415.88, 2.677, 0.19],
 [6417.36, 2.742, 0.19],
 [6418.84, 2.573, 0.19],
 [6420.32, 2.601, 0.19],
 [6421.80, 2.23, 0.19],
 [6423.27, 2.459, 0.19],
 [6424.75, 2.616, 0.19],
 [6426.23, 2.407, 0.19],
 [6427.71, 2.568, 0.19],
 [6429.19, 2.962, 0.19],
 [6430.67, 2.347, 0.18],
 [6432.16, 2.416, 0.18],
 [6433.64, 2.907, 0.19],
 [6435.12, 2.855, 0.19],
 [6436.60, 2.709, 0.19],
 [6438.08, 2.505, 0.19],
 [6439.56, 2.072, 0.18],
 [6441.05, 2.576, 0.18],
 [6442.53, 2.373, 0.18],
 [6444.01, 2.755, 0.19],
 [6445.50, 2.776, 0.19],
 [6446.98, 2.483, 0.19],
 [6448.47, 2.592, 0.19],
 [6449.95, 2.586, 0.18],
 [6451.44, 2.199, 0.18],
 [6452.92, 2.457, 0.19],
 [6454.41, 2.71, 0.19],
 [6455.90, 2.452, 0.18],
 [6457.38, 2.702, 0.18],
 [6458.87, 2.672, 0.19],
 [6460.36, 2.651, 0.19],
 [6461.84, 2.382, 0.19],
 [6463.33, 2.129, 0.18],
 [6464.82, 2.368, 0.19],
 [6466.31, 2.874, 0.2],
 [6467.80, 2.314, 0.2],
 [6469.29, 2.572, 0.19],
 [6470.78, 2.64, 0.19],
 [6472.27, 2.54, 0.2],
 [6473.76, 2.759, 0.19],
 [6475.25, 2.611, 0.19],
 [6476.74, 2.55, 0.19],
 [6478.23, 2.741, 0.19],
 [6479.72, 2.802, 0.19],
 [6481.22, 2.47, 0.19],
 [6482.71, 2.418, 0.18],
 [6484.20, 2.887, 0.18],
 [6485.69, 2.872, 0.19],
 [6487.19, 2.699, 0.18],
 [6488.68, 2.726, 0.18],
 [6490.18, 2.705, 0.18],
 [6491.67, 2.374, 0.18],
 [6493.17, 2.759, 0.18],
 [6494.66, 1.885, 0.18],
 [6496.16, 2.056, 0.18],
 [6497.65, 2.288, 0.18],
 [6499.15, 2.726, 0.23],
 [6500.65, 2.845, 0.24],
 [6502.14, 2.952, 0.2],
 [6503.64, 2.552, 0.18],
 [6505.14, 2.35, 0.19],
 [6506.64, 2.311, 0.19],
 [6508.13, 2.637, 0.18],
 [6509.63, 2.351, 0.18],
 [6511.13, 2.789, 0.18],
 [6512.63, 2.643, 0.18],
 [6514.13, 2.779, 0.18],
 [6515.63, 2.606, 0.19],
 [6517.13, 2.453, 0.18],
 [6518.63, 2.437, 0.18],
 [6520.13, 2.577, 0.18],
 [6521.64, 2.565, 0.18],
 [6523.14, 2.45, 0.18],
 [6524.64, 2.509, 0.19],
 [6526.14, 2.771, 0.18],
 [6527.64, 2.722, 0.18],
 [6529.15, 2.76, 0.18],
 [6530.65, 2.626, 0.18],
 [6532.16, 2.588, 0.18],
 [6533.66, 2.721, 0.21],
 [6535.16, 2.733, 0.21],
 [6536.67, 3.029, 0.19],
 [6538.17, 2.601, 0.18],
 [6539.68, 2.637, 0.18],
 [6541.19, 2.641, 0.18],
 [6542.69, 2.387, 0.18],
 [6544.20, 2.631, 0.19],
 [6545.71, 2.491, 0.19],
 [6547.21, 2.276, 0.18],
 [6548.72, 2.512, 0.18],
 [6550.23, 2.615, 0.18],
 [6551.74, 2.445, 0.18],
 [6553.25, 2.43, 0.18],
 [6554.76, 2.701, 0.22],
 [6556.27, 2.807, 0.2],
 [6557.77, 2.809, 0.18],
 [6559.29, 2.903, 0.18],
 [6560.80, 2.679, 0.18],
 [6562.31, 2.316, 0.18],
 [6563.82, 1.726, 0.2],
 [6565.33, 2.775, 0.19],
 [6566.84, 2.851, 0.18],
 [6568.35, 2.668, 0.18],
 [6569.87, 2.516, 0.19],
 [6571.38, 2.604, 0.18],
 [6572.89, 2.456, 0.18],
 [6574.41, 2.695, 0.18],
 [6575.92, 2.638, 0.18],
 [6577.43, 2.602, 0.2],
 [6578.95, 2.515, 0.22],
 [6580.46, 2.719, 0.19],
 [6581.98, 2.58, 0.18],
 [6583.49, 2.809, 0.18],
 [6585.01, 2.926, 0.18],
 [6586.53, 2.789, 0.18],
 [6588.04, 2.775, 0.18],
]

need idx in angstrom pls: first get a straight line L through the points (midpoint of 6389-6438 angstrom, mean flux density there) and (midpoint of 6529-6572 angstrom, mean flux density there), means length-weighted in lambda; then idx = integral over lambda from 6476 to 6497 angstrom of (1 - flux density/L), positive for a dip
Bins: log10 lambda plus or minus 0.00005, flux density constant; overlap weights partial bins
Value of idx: 0.2 angstrom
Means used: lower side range 2.59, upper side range 2.6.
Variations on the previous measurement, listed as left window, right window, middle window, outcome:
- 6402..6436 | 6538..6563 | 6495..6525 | 0.55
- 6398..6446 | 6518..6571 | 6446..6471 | 0.56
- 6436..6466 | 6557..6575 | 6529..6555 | -0.28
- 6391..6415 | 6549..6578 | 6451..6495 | 0.10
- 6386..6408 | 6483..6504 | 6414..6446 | 0.39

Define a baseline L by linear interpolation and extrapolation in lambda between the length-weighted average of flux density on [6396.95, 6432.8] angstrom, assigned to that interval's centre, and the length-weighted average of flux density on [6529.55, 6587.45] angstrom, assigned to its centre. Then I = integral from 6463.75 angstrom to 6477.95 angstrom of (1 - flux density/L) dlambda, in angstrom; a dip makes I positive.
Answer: 0.0 angstrom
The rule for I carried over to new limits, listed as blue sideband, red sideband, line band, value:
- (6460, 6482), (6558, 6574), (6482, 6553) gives -0.6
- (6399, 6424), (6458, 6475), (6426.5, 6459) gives -0.4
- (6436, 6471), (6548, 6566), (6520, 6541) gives -1.0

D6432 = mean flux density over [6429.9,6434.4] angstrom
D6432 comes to 2.56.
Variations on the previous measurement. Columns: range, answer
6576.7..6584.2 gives 2.64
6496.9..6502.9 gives 2.7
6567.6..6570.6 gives 2.59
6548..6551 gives 2.56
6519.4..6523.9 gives 2.53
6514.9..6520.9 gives 2.52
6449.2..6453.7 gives 2.42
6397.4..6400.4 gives 2.4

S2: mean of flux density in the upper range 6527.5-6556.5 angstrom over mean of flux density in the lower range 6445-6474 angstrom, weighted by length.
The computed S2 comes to 1.03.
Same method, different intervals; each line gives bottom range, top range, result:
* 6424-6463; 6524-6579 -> 1.02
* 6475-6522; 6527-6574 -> 1.01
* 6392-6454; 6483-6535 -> 1.01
